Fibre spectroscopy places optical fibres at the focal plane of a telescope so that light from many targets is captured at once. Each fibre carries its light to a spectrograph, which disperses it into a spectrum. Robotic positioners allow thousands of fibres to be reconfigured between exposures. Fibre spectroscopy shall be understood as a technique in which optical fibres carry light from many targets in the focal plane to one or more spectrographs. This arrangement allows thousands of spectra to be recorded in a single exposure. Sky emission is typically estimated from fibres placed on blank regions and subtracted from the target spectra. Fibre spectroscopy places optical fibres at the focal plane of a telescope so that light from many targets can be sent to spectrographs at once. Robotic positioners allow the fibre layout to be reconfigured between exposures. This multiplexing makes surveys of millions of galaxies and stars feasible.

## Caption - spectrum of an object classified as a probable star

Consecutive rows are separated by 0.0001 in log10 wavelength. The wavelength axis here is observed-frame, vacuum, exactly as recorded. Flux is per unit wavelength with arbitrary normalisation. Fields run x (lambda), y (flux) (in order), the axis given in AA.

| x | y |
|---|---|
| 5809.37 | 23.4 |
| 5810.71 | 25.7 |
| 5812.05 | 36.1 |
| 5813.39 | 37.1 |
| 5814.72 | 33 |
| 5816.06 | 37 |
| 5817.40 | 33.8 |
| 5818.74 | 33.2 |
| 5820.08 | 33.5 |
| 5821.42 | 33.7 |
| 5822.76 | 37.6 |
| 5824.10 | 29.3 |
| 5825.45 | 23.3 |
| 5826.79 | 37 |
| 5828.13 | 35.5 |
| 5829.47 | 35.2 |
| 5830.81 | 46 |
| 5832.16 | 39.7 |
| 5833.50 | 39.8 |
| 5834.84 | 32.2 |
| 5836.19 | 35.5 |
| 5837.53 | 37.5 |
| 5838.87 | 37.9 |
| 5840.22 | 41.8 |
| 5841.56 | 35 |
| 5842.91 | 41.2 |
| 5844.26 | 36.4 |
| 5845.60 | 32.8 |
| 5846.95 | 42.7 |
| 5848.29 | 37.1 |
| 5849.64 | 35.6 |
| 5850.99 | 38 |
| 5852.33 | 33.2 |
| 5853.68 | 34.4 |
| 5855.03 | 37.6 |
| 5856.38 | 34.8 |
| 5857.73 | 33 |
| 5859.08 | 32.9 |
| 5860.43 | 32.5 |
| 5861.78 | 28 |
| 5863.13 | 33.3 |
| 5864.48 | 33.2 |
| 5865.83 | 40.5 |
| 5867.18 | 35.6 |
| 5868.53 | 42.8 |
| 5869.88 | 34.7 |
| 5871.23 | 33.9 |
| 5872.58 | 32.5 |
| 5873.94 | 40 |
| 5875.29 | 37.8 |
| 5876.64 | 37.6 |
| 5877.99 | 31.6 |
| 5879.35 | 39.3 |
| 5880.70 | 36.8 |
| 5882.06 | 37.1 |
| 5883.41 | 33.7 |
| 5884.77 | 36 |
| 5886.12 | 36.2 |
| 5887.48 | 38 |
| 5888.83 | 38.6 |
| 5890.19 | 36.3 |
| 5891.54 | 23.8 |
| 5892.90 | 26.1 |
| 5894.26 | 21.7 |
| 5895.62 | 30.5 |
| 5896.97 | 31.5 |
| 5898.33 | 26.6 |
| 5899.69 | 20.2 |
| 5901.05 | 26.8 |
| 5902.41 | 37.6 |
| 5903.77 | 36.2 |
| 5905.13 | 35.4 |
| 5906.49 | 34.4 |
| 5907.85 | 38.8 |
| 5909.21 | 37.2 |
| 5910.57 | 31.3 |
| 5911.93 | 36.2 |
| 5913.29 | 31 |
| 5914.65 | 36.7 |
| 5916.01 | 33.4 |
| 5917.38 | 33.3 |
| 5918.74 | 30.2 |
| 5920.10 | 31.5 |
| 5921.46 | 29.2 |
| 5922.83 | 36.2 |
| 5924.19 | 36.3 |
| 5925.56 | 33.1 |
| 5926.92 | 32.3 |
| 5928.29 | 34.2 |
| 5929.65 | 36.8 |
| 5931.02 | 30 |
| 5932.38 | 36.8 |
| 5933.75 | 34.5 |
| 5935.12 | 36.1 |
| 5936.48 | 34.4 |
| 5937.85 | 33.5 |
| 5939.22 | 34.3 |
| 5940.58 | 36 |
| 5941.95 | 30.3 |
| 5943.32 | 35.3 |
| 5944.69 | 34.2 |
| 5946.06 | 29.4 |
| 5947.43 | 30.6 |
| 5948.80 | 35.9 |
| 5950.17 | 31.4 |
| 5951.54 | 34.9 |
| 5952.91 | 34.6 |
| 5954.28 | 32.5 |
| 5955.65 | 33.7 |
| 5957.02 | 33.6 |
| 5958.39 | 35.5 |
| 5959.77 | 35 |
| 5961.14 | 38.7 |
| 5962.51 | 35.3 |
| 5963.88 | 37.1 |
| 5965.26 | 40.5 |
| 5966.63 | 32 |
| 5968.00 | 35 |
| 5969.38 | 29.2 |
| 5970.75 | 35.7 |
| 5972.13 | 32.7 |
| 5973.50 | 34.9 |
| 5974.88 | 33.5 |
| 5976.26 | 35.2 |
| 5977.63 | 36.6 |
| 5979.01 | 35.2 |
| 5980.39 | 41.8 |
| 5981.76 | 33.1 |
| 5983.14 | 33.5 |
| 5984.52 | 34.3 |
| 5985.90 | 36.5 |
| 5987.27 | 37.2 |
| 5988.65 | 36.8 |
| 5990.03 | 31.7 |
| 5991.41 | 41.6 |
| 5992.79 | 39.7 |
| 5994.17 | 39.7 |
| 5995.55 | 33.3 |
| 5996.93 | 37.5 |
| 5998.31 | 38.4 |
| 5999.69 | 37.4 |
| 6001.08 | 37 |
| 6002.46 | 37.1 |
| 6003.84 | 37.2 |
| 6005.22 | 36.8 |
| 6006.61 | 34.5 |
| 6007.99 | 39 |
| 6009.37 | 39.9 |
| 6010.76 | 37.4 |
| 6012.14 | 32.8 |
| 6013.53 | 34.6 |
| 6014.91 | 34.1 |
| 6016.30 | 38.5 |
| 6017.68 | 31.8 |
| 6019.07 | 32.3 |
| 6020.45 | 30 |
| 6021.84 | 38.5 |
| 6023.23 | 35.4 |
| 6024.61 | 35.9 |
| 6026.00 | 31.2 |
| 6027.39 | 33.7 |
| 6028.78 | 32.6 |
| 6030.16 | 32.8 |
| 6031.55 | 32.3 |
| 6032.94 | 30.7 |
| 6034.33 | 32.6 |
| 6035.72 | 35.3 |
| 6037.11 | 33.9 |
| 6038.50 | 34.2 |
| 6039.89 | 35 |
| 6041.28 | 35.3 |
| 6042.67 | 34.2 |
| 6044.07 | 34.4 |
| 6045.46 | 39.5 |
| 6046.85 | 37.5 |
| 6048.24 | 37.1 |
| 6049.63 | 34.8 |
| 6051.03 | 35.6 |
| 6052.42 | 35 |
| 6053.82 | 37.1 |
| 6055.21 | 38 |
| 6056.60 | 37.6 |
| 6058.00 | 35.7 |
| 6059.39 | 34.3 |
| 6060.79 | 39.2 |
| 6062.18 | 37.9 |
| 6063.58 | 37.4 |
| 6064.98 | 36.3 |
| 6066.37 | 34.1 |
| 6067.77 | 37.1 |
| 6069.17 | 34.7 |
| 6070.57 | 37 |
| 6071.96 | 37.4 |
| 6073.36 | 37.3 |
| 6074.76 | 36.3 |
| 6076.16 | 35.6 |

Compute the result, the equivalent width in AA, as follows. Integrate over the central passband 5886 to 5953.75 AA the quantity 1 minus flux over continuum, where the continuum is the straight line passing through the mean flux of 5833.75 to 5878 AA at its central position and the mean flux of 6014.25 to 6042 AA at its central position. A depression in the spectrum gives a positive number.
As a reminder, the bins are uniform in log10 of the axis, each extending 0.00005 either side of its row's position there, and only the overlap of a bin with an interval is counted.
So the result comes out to 4.2 AA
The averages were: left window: 36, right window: 33.8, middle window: 33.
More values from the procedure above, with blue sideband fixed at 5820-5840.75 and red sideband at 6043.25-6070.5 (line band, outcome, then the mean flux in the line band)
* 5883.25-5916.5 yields 3.3 AA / 32.5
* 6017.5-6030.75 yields 1.1 AA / 33.5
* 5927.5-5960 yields 2.1 AA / 33.9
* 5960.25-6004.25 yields 0.3 AA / 36.1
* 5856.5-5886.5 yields 0.6 AA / 35.4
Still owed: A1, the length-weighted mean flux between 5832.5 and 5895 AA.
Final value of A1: 35.4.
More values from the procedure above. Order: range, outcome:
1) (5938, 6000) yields 35.1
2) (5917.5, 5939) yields 33.7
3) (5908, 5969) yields 34.1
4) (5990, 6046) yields 35.4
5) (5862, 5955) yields 33.8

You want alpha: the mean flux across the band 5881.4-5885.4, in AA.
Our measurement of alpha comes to 35.6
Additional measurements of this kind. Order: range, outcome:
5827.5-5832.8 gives 39.1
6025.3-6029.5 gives 32.5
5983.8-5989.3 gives 36.2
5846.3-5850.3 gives 38.5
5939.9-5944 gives 33.9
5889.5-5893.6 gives 28.7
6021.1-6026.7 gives 35.2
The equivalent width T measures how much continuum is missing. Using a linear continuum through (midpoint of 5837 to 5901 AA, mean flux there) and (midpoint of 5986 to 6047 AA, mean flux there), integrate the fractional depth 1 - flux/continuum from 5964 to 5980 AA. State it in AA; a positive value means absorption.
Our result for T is 0.2 AA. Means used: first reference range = 34.6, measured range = 34.8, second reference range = 35.5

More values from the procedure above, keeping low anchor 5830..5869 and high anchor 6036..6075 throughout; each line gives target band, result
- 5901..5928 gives 1.79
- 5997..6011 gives -0.46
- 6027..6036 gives 0.88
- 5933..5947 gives 1.01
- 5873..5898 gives 1.76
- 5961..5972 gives 0.37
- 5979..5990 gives 0.14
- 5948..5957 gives 0.64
